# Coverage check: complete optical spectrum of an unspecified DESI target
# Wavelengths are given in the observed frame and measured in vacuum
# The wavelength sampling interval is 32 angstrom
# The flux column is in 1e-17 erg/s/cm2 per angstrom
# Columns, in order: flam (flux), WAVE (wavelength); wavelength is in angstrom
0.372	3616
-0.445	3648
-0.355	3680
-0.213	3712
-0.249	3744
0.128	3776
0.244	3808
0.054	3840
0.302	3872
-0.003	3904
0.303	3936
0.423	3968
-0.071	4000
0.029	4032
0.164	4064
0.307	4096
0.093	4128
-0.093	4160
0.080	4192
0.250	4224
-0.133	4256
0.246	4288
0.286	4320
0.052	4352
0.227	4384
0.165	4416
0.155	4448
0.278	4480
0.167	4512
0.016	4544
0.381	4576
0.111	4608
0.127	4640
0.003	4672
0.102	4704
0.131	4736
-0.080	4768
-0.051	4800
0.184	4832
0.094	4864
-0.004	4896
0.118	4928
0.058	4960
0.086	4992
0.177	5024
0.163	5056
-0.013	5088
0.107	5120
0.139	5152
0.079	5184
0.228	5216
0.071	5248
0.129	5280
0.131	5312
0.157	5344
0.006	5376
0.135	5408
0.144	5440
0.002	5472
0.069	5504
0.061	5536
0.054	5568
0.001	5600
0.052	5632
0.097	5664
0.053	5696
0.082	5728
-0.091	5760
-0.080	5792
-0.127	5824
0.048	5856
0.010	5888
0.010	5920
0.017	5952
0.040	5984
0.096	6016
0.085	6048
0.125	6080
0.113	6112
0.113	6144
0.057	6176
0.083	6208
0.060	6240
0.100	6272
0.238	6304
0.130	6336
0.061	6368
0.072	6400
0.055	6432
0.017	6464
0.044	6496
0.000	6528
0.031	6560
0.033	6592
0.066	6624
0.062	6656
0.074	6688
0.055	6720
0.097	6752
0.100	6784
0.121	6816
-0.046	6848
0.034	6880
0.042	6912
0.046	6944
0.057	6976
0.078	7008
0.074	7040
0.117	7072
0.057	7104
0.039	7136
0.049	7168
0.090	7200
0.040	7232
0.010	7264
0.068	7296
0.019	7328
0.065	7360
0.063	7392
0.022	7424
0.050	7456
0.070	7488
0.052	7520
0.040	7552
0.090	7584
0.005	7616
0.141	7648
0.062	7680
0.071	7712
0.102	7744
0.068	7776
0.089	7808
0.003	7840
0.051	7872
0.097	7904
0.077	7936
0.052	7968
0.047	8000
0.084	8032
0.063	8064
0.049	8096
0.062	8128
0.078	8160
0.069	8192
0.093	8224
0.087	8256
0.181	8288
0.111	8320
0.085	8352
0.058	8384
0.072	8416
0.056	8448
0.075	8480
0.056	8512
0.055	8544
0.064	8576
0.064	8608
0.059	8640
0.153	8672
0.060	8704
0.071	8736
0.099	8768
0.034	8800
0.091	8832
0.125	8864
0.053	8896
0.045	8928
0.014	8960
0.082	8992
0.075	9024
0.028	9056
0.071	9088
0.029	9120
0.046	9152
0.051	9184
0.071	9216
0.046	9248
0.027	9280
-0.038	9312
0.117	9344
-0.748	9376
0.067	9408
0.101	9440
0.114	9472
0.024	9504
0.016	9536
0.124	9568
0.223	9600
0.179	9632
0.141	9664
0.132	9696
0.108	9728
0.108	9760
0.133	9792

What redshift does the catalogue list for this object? 1.58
